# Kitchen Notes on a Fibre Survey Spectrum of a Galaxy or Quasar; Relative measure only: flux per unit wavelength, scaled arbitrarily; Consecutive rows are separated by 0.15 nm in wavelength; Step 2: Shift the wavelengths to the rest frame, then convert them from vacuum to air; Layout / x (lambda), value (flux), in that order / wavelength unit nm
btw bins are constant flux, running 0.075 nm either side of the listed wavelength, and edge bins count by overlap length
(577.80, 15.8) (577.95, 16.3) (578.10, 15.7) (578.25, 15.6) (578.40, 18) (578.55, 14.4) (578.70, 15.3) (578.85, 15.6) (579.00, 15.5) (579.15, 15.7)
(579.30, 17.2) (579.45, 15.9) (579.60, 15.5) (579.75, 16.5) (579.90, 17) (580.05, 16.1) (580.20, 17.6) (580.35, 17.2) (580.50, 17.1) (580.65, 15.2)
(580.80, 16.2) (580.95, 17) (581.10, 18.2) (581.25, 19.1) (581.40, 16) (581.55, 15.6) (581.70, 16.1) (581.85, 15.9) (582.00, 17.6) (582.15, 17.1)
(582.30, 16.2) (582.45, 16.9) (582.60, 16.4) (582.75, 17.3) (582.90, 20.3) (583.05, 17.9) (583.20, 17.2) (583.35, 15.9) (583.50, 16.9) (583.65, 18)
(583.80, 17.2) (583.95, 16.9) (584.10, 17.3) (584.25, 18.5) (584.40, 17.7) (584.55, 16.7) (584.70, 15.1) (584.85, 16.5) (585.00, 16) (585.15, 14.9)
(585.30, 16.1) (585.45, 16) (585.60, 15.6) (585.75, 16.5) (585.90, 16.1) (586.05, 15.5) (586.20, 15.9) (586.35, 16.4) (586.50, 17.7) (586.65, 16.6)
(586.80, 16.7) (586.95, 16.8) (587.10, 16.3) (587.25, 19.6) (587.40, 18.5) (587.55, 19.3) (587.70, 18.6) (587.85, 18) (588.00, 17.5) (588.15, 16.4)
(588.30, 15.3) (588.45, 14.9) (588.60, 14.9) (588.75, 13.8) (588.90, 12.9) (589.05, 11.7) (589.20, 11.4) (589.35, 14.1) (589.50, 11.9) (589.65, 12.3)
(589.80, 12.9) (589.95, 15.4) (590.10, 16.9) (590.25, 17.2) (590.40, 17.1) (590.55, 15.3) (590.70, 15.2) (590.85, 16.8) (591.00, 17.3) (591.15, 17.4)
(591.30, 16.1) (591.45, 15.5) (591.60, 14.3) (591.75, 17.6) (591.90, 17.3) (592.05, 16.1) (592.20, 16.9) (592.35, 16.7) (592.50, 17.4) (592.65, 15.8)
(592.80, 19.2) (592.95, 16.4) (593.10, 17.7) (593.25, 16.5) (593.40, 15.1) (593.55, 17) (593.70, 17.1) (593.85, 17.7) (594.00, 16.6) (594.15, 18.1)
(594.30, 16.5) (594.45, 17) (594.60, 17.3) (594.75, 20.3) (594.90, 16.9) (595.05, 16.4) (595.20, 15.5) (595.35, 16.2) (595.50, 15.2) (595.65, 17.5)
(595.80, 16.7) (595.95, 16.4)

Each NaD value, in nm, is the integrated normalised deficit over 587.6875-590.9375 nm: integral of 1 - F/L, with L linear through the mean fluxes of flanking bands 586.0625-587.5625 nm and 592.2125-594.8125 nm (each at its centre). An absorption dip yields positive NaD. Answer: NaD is 0.42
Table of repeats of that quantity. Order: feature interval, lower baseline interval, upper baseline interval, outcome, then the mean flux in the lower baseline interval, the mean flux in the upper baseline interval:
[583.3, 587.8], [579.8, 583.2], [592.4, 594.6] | 0.04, 17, 17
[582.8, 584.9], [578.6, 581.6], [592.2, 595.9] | -0.09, 16.5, 16.9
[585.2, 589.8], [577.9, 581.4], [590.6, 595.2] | 0.26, 16.4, 16.8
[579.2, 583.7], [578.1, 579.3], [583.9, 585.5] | -0.21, 15.8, 16.5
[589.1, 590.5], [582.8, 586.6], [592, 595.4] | 0.21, 16.8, 17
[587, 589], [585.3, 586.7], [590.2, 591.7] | -0.04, 16.2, 16.2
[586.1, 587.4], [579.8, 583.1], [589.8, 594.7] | -0.02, 17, 16.7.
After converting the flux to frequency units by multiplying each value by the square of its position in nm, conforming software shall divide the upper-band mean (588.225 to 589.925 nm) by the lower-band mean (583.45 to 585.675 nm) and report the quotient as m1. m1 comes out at 0.82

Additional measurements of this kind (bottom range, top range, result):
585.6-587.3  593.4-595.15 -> 1.06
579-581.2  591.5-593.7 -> 1.05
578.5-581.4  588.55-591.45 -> 0.93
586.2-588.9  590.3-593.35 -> 1.01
